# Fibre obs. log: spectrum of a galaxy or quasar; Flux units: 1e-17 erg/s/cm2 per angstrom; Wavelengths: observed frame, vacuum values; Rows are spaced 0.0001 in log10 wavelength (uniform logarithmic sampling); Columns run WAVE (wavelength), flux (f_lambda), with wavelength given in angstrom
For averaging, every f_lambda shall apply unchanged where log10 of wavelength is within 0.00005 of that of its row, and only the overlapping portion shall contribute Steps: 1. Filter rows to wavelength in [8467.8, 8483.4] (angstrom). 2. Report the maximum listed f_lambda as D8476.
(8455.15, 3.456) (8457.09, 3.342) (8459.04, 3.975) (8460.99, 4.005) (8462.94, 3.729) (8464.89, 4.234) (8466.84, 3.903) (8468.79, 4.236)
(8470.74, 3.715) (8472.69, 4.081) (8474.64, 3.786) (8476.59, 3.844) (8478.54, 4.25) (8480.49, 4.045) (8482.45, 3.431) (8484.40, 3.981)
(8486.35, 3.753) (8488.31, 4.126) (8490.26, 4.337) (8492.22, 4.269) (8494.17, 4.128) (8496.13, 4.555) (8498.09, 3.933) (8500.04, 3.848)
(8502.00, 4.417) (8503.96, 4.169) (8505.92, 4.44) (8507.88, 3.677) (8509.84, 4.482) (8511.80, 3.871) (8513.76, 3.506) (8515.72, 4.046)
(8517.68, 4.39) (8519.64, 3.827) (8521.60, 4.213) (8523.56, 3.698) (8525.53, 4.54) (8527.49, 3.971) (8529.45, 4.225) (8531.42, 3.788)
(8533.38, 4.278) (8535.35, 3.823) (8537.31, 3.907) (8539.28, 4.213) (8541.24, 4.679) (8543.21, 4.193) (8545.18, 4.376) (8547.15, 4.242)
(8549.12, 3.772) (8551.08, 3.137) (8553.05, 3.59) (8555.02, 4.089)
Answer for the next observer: 4.25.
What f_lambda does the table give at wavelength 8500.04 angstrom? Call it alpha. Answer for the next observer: 3.848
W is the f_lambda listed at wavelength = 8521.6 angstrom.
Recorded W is 4.213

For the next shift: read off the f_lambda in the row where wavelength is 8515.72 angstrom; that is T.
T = 4.046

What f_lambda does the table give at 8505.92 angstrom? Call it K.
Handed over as 4.44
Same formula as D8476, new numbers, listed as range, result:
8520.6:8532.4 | 4.54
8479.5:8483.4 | 4.045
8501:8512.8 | 4.482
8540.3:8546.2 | 4.679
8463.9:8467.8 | 4.234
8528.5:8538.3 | 4.278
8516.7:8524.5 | 4.39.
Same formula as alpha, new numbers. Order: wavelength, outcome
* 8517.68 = 4.39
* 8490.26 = 4.337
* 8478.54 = 4.25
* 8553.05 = 3.59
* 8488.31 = 4.126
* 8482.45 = 3.431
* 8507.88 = 3.677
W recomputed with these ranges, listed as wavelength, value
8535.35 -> 3.823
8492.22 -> 4.269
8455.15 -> 3.456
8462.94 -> 3.729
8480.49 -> 4.045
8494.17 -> 4.128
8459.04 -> 3.975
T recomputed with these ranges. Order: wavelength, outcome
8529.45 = 4.225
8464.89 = 4.234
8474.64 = 3.786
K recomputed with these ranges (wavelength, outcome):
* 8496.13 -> 4.555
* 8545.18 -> 4.376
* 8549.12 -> 3.772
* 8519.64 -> 3.827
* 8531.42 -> 3.788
